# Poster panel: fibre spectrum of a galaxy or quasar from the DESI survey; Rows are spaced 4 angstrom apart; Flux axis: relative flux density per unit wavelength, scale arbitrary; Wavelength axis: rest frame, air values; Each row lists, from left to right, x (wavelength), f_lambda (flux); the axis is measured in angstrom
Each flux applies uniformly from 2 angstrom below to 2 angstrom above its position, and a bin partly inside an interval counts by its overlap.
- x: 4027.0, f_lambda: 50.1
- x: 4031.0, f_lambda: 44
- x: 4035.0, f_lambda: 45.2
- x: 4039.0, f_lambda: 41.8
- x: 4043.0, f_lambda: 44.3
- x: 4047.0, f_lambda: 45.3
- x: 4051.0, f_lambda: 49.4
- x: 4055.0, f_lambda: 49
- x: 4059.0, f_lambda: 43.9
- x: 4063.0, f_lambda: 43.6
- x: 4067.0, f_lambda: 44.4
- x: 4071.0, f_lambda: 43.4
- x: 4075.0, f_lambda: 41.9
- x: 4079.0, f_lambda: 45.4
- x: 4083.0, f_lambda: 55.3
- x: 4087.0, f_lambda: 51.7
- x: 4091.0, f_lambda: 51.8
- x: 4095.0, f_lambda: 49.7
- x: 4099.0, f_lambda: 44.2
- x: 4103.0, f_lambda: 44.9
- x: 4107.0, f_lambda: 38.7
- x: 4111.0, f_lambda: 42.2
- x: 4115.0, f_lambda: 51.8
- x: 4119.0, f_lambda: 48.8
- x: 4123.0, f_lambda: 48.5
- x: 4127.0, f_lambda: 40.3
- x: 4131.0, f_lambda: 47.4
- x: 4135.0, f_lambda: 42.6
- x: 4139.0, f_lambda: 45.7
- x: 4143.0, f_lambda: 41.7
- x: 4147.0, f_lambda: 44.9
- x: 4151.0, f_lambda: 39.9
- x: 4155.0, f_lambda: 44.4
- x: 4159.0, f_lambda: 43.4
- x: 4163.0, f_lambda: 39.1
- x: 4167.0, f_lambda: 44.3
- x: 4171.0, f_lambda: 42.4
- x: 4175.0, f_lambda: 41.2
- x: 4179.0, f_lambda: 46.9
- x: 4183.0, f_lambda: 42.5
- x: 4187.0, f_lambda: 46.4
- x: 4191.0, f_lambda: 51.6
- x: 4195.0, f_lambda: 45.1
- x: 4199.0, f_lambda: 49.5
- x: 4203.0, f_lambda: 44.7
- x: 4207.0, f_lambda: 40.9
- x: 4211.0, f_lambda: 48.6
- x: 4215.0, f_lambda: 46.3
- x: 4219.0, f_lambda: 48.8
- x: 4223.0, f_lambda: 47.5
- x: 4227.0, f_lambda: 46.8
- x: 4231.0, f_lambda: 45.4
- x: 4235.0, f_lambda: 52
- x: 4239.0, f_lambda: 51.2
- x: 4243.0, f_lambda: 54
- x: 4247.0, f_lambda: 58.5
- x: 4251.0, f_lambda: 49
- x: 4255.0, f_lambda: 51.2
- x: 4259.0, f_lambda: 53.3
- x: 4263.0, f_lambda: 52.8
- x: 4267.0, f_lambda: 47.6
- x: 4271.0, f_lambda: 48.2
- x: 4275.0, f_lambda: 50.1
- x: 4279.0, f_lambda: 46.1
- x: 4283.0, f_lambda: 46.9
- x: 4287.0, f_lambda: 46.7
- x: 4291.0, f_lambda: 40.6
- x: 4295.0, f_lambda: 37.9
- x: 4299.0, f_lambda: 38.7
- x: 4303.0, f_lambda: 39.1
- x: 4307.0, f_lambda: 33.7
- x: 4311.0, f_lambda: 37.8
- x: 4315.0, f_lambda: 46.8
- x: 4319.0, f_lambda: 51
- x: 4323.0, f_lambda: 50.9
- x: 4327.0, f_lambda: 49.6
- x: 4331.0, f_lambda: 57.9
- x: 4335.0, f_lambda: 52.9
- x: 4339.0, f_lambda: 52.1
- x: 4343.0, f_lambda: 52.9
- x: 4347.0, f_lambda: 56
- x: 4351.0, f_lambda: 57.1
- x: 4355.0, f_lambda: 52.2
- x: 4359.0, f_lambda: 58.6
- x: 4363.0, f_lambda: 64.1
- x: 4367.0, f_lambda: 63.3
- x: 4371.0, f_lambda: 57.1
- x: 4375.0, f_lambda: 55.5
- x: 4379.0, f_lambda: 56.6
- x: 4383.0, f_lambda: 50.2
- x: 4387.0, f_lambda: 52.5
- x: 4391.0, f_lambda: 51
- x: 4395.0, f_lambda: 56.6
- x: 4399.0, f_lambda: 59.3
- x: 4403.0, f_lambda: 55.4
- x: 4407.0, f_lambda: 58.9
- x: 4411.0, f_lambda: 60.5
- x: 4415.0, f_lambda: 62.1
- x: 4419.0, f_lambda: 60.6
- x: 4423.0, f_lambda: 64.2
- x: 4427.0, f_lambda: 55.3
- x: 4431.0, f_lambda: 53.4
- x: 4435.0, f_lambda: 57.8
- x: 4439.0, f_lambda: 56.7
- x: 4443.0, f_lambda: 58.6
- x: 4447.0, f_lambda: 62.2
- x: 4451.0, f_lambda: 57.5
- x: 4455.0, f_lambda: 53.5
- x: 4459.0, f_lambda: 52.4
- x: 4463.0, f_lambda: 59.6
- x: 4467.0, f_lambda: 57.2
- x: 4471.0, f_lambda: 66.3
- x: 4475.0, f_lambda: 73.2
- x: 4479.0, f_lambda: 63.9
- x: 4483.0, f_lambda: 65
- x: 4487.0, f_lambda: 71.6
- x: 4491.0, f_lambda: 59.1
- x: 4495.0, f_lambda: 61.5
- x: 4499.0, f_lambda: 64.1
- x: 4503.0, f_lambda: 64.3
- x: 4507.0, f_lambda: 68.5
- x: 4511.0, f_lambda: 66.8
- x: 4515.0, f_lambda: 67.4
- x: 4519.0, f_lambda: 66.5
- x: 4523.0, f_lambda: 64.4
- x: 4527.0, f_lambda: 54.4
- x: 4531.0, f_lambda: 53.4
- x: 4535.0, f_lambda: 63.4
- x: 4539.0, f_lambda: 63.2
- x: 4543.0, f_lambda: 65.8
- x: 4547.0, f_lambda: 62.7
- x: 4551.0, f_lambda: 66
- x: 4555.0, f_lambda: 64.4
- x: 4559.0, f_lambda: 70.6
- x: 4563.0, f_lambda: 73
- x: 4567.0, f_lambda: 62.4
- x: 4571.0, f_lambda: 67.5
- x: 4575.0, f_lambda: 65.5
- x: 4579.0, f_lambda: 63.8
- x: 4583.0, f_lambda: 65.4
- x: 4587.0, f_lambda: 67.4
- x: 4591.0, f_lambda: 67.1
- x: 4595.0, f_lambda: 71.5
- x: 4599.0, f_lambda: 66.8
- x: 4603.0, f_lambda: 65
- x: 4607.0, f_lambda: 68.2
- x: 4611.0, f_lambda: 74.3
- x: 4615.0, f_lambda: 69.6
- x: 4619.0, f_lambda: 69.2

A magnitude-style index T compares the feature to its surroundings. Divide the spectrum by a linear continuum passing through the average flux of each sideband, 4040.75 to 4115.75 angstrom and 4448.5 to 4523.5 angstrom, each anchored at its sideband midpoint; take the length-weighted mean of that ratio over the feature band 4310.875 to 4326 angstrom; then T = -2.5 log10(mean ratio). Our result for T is 0.17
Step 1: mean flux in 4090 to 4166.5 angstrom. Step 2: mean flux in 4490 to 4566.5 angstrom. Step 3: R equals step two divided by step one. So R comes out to 1.4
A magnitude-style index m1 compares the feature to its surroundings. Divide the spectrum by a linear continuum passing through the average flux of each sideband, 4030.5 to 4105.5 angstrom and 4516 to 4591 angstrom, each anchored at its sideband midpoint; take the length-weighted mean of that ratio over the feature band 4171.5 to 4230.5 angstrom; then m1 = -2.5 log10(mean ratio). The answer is 0.12 mag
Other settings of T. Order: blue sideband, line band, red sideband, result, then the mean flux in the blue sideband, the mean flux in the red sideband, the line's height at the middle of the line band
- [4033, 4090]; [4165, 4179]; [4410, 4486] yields 0.16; 46.1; 60.1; 50.1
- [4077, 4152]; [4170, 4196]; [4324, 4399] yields 0.08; 46.2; 55.4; 48.7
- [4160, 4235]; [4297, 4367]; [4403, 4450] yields 0.06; 45.6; 58.9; 53.4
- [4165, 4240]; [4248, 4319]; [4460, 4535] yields 0.12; 46.4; 63.6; 51.1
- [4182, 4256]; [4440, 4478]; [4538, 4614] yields 0.02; 48.5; 67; 60.9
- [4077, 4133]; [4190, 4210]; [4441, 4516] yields 0.11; 47.2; 62.7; 51.1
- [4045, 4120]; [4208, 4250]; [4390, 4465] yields 0.04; 46.6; 57.8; 51.3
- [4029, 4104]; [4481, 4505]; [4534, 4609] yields -0.02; 46.3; 66.3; 63.2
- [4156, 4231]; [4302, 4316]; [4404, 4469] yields 0.30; 45.3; 58.1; 51.4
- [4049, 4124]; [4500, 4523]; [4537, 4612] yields -0.04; 46.7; 66.8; 64.2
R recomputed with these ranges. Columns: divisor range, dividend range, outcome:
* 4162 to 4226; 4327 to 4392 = 1.22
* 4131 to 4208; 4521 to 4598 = 1.47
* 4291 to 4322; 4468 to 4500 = 1.59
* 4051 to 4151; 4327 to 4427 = 1.24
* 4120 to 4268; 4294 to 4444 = 1.15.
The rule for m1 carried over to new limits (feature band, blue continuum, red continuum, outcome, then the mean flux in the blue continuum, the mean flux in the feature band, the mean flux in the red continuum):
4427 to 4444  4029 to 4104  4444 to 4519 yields 0.09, 46.3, 56.4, 63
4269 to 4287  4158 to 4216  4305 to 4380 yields 0.04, 44.9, 47.7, 52.9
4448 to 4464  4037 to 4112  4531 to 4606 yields 0.10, 45.9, 55.9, 65.9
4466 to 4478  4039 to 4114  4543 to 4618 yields -0.06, 46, 66.1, 67.3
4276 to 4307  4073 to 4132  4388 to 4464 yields 0.25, 46.8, 42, 57.6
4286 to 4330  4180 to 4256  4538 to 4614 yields 0.22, 48.4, 43.2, 67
